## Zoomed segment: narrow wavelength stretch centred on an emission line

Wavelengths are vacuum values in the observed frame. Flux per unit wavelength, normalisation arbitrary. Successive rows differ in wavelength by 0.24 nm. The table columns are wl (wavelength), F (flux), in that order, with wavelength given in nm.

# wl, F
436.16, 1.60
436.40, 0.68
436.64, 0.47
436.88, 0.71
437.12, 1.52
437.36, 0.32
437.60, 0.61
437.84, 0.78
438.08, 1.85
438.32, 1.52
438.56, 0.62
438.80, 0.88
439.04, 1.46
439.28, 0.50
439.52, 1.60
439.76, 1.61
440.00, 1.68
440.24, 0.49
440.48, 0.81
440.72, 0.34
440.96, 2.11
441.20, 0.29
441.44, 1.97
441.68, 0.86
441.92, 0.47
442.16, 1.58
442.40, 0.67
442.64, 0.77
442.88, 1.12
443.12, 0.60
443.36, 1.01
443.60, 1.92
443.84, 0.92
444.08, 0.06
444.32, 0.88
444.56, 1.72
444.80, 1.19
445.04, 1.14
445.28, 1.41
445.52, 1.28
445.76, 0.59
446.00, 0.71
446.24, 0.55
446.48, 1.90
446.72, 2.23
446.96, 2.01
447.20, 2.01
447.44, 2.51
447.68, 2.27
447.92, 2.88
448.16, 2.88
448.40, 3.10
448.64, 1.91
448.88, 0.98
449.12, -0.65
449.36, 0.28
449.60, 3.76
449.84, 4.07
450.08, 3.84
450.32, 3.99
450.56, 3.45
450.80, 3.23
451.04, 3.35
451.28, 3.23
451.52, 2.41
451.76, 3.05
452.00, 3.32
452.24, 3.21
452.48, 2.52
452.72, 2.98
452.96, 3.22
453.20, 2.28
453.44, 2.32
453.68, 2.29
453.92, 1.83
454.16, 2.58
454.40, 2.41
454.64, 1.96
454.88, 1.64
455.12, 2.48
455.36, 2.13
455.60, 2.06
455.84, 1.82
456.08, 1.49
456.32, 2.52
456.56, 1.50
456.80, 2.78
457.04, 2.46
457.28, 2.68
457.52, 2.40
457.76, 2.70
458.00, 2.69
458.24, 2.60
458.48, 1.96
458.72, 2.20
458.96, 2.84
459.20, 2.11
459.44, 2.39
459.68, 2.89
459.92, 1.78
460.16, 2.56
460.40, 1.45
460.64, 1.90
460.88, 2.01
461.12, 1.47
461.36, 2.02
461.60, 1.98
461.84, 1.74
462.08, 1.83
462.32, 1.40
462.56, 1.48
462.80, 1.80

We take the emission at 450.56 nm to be Lyman alpha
